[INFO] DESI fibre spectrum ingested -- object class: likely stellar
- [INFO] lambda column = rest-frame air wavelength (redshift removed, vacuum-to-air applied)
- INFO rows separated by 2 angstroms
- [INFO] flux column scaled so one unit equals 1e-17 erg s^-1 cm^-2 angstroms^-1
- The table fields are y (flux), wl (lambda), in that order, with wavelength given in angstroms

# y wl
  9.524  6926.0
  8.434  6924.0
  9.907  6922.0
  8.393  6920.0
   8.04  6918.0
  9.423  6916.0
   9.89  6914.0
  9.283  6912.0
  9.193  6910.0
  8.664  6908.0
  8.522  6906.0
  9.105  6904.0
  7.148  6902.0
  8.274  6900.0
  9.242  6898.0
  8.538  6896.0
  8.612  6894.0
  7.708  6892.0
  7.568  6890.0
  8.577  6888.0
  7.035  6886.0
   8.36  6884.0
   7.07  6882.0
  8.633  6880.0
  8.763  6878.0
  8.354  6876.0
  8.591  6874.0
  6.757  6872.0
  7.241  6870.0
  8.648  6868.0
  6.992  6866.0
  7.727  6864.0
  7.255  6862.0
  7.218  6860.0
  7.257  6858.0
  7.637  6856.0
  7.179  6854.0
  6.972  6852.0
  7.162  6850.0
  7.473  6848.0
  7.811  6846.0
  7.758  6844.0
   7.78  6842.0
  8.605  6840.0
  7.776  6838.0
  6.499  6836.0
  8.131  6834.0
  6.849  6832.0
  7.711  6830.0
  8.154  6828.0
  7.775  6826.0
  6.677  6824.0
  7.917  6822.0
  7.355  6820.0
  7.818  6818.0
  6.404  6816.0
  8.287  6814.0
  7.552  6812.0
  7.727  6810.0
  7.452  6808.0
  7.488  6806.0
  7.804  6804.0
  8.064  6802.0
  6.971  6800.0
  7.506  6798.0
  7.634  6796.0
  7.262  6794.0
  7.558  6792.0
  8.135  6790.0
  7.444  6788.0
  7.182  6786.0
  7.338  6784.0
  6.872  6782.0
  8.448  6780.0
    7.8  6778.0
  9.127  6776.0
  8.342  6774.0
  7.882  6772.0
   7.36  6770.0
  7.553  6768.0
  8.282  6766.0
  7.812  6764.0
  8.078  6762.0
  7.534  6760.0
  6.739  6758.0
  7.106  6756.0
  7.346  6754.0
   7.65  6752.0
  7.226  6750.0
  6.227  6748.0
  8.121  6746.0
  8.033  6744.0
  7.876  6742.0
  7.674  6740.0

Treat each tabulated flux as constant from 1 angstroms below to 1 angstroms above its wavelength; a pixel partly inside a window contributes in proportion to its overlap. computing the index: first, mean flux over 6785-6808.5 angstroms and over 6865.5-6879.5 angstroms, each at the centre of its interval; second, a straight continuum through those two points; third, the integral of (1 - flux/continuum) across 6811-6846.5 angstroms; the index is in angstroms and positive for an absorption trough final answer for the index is 0.6 angstroms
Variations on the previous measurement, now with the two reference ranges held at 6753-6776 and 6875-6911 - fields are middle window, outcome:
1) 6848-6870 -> 2.0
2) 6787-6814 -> 0.9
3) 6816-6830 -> 0.8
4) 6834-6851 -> 0.9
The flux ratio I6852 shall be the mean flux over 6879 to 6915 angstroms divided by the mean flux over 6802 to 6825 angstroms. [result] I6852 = 1.1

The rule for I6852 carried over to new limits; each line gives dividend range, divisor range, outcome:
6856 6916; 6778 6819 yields 1.08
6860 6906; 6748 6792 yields 1.05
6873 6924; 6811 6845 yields 1.12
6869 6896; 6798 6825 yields 1.06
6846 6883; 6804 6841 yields 1.01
